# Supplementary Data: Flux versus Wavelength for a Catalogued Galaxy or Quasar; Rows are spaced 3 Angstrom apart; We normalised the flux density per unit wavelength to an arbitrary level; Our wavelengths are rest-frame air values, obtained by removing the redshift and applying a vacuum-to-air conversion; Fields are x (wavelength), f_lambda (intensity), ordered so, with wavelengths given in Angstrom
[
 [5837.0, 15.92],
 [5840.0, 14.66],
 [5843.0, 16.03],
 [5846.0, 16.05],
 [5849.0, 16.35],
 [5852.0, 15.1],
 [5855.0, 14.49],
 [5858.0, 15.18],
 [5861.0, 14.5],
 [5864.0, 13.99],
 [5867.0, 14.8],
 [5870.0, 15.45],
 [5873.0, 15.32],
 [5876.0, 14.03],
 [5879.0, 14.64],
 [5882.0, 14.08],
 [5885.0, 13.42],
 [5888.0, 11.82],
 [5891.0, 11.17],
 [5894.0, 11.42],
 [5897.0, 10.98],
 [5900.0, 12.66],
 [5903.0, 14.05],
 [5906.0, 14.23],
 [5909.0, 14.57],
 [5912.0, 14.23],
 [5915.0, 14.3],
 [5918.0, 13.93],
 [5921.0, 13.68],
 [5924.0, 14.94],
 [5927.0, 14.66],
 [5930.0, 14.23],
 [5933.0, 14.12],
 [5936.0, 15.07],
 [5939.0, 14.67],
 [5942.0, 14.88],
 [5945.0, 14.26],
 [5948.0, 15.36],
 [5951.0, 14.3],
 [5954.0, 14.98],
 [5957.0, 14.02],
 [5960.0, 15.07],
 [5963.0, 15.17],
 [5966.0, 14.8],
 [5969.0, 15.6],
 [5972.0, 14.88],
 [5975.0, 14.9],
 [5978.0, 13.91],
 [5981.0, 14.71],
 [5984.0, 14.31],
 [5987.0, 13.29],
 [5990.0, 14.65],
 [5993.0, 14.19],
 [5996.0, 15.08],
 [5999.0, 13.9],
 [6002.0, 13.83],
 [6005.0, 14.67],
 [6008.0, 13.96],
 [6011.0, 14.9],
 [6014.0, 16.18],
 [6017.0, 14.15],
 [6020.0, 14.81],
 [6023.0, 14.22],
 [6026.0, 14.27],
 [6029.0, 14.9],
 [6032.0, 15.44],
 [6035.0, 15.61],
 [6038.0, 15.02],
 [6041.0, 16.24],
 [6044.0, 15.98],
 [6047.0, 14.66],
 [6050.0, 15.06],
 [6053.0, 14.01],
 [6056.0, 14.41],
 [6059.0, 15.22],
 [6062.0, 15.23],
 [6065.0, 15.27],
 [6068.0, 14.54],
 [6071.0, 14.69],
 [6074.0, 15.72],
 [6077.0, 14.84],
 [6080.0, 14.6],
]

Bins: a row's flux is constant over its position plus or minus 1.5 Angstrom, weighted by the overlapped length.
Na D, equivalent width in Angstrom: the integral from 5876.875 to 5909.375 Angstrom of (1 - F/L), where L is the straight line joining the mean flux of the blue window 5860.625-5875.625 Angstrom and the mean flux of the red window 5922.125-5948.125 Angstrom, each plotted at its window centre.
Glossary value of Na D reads 3.9 Angstrom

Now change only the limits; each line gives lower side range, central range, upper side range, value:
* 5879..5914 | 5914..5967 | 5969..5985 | -2.5 Angstrom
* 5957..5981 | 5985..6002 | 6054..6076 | 0.8 Angstrom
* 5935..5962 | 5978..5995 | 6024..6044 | 0.9 Angstrom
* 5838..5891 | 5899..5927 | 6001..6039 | 1.0 Angstrom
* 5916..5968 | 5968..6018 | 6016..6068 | 0.9 Angstrom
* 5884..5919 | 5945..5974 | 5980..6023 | -2.1 Angstrom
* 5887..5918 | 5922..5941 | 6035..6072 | -1.7 Angstrom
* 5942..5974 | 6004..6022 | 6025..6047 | 0.5 Angstrom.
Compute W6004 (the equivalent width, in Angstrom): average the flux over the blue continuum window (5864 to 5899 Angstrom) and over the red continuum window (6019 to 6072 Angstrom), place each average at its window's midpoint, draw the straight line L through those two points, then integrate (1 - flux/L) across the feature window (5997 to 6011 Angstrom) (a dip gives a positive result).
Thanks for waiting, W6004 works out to 0.4 Angstrom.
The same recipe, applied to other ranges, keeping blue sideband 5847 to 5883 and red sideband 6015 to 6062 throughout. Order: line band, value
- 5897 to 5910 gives 1.2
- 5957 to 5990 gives 0.6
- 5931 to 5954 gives 0.3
